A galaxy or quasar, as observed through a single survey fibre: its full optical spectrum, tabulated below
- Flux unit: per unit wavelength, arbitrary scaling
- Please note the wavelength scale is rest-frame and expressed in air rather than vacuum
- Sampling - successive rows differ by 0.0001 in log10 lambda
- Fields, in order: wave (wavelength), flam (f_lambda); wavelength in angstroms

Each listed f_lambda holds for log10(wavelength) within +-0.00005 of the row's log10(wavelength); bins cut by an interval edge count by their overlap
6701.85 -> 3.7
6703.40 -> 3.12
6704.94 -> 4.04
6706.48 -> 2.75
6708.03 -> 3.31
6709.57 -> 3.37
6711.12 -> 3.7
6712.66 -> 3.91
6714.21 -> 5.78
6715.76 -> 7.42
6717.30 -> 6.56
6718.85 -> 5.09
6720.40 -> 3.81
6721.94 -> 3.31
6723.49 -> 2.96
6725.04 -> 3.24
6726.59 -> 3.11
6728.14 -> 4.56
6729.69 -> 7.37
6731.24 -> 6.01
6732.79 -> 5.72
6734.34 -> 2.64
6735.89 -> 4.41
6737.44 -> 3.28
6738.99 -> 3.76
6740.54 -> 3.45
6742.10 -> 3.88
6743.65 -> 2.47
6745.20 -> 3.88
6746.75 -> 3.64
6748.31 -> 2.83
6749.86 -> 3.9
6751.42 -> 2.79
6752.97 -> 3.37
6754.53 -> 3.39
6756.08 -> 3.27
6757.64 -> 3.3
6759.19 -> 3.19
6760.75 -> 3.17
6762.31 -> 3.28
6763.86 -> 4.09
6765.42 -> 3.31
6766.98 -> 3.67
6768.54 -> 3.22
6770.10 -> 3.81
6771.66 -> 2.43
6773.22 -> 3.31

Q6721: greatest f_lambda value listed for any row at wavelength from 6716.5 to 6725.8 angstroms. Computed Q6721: 6.56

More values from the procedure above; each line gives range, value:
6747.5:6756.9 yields 3.9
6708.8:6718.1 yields 7.42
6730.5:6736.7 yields 6.01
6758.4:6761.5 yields 3.19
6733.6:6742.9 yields 4.41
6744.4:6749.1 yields 3.88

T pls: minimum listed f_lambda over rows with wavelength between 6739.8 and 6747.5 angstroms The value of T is 2.47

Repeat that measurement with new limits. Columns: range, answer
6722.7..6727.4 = 2.96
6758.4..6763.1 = 3.17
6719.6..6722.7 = 3.31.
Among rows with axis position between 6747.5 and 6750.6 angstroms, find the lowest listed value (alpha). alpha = 2.83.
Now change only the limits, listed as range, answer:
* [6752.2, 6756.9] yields 3.27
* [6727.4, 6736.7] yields 2.64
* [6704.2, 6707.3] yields 2.75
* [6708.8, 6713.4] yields 3.37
